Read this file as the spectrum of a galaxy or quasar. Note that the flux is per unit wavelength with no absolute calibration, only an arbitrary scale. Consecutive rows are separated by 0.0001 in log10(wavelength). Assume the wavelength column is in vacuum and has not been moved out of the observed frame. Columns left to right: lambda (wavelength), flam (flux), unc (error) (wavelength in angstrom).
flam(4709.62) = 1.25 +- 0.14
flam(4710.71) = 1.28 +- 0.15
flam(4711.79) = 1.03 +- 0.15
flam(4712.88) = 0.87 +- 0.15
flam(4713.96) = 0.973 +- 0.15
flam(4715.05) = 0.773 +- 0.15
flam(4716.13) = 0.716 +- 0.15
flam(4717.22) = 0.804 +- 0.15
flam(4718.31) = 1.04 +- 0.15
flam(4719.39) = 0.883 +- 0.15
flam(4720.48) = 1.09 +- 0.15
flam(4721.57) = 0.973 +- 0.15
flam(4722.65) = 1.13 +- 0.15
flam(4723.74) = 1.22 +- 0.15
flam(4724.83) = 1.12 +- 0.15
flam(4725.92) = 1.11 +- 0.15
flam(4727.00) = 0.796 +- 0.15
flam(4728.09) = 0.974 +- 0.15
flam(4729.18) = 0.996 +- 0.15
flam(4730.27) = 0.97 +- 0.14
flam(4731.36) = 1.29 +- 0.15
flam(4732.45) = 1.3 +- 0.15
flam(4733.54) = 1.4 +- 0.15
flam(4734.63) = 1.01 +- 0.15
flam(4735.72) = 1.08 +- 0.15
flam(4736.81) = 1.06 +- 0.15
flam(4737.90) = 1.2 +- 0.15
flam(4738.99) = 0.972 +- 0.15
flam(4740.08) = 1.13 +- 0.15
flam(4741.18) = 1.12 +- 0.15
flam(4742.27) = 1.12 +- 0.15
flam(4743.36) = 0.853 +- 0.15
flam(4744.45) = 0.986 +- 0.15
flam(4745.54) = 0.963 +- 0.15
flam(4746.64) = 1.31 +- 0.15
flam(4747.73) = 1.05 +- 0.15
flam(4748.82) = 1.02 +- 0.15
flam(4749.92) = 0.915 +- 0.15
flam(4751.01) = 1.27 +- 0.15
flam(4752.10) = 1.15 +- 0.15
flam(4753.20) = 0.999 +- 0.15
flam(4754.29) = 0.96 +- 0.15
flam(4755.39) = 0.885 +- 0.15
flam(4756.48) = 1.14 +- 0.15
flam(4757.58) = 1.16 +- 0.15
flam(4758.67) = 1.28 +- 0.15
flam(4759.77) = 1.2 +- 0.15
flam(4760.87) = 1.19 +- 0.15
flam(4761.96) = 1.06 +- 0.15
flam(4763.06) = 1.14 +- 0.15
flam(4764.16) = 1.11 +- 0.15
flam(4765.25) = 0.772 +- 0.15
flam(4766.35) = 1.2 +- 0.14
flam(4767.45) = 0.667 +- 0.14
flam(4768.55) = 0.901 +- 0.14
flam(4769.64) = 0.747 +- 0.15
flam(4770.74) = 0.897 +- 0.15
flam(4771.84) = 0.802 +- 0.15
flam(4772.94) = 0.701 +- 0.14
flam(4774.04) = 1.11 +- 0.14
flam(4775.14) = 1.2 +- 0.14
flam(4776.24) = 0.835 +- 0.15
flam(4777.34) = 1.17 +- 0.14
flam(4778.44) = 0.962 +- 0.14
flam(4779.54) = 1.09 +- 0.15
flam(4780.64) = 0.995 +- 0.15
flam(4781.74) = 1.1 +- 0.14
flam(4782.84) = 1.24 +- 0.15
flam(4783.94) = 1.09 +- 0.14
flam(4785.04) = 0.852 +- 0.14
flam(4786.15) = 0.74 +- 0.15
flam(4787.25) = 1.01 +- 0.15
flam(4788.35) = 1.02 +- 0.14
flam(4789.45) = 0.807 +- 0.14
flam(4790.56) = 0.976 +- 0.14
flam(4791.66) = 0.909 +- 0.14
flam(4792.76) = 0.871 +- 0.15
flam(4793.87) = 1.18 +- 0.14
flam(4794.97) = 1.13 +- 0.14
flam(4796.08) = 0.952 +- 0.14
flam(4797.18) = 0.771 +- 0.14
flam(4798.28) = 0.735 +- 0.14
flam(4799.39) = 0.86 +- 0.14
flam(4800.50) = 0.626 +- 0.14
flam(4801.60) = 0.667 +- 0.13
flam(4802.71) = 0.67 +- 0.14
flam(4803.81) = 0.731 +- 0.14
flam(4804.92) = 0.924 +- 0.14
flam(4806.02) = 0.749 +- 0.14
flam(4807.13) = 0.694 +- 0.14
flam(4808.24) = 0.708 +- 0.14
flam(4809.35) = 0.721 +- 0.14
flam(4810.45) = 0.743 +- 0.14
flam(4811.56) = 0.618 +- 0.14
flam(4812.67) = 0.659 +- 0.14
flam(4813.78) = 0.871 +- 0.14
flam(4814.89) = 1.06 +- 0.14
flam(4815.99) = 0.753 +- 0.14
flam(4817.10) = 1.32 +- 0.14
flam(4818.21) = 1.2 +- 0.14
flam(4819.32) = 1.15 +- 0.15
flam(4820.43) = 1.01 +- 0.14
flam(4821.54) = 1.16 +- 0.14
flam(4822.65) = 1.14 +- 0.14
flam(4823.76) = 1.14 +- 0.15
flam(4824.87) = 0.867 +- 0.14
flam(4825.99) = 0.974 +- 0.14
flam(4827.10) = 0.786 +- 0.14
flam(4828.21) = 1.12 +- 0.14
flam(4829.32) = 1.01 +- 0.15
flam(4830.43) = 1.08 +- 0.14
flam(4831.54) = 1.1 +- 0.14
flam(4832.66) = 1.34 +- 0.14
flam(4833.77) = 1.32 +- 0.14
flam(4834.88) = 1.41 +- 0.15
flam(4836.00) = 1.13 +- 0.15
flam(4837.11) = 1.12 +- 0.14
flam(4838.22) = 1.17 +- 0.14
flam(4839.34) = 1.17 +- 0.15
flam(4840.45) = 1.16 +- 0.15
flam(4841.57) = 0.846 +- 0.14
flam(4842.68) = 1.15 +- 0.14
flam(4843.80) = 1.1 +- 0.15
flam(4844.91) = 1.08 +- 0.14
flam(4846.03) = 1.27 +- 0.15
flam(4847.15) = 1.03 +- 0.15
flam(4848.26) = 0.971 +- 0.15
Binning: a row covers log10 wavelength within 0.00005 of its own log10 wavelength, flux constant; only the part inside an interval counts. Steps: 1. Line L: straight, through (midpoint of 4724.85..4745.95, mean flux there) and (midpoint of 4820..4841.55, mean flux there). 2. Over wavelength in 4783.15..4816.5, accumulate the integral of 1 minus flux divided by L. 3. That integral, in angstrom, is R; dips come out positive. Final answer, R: 7.8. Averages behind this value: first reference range 1.07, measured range 0.84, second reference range 1.11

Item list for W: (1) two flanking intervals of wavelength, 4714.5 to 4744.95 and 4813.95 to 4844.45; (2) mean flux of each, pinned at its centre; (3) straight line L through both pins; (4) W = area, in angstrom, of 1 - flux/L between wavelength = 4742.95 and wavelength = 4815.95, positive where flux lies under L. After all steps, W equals 8.6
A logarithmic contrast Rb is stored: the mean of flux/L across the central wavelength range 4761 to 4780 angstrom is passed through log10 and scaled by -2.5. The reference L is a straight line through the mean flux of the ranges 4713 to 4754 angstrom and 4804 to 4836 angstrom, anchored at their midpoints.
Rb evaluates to 0.06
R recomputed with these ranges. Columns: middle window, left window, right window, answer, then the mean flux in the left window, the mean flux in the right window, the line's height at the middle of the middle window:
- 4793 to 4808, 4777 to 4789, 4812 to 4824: 3.02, 1.02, 1.04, 1.03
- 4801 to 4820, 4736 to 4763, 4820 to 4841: 4.64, 1.08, 1.12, 1.11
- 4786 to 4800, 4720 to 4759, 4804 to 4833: 0.99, 1.08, 0.952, 0.994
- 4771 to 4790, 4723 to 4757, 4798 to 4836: 0.45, 1.08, 0.943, 1.01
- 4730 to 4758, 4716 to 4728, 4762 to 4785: -2.74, 0.998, 0.985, 0.993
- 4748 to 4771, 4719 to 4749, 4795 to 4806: -1.58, 1.08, 0.787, 0.966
